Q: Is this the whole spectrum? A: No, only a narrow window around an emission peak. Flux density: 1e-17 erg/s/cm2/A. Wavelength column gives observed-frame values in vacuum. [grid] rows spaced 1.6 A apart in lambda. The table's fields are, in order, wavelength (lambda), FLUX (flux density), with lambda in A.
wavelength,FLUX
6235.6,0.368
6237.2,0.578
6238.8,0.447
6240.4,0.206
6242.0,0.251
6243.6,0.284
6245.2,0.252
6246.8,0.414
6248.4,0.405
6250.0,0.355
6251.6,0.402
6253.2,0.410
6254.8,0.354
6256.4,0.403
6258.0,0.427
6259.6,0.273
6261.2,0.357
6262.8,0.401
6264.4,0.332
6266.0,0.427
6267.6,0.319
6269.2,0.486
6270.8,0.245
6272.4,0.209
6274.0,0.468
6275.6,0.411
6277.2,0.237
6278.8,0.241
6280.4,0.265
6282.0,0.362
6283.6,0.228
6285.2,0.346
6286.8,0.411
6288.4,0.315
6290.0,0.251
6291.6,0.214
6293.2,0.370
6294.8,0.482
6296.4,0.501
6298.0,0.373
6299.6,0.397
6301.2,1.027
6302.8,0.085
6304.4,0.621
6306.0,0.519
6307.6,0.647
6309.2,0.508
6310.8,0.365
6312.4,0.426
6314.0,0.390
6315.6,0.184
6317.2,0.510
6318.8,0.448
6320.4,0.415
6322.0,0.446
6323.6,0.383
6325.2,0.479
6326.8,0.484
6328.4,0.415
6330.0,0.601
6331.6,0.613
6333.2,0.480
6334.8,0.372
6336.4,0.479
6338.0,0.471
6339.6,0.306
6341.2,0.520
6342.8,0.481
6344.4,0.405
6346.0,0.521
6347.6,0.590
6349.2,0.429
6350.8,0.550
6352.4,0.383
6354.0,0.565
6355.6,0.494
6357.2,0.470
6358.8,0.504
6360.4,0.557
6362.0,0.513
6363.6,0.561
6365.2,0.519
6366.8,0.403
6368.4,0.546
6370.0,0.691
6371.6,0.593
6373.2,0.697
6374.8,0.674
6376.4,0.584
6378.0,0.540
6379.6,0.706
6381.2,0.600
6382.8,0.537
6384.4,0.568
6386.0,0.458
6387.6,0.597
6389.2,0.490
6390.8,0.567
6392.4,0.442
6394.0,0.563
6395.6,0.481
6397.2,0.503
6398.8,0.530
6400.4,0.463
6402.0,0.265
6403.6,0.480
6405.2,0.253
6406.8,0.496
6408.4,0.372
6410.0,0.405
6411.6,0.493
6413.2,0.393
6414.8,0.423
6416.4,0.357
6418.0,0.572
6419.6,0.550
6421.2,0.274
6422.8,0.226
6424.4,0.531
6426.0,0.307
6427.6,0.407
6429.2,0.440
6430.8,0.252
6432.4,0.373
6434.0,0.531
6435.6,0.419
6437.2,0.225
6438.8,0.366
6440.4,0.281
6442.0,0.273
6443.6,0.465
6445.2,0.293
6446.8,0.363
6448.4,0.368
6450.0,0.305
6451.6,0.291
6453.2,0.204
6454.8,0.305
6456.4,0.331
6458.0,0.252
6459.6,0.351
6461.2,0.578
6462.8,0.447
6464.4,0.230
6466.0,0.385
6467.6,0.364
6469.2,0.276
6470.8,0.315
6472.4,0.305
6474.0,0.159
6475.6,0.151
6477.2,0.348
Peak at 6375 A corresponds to C III] 1909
